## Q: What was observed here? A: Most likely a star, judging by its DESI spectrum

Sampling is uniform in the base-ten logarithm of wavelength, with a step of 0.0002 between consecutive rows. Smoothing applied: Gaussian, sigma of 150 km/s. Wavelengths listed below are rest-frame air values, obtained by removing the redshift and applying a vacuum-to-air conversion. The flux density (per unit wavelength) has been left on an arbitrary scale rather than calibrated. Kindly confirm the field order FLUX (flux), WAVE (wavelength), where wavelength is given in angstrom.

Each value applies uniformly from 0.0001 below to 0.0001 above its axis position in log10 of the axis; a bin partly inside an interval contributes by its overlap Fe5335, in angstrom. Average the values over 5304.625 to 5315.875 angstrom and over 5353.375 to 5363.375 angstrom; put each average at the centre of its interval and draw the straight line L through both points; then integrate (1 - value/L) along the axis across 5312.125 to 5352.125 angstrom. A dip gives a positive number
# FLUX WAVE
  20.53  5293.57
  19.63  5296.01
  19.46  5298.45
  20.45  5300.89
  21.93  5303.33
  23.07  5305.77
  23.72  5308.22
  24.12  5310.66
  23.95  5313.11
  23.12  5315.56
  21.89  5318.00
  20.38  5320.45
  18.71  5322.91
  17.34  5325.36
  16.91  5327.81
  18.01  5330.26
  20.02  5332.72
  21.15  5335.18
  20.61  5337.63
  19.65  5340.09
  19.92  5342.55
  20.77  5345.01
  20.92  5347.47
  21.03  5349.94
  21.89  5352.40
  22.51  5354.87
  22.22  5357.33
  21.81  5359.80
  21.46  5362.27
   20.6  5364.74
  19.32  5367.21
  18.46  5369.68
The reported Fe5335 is 4.5 angstrom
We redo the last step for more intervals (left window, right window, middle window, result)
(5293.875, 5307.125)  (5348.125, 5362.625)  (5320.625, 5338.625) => 2.0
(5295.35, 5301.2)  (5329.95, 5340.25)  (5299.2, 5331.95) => -1.8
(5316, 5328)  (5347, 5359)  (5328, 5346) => 0.7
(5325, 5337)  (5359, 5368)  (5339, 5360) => -1.2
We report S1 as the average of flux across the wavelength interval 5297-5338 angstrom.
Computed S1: 20.9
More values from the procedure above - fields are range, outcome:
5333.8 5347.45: 20.5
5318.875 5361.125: 20.2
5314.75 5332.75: 19.4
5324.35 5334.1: 18.1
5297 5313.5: 22.3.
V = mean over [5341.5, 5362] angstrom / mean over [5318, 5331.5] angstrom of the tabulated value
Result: 1.15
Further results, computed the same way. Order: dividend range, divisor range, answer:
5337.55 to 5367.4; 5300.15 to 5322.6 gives 0.94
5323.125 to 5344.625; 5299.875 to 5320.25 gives 0.85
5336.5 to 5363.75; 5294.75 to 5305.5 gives 1.03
